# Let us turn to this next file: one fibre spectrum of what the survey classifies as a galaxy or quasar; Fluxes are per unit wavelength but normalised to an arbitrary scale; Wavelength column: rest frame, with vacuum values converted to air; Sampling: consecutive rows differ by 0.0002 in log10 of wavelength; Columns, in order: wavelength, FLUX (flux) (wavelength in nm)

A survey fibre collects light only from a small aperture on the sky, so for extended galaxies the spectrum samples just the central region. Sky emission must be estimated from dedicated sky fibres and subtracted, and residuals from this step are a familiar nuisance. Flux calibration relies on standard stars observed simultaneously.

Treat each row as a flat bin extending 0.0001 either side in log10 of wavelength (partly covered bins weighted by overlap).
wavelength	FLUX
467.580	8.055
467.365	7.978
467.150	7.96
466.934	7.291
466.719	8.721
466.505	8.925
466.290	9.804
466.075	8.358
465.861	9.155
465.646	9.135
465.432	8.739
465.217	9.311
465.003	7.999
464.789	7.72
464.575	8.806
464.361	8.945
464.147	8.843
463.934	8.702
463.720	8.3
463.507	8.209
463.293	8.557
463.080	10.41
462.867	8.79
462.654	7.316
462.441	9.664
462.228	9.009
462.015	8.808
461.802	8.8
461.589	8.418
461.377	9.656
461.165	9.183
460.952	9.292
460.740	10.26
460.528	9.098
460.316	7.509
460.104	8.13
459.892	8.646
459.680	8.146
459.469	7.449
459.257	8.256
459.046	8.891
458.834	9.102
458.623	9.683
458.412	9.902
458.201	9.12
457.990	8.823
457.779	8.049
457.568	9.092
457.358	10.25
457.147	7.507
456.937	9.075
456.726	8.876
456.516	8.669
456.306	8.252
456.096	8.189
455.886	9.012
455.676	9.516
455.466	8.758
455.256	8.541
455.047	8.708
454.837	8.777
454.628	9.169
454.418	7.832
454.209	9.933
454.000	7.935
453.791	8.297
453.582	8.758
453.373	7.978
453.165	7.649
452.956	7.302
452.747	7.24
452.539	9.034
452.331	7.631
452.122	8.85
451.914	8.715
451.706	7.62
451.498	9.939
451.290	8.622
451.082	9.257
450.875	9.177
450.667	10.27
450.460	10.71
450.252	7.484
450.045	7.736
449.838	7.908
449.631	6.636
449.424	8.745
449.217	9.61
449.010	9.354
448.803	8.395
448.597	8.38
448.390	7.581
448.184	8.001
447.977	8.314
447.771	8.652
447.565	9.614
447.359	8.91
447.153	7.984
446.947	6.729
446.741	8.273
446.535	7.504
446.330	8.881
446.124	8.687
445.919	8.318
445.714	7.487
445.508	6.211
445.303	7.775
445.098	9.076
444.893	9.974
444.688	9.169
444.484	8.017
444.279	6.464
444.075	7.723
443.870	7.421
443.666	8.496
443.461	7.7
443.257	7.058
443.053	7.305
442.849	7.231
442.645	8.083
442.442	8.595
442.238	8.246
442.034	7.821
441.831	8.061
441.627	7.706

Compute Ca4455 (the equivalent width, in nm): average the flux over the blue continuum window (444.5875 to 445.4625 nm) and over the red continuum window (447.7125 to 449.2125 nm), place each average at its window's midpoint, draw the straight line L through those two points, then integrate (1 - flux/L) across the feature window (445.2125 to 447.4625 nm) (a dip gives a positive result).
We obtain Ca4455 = 0.20 nm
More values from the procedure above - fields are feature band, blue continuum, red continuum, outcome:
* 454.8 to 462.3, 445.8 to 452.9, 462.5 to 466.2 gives -0.185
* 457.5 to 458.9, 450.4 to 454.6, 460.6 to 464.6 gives -0.048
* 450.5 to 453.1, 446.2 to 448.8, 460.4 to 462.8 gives -0.059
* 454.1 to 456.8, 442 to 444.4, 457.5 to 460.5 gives -0.118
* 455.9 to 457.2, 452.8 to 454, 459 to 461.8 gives -0.034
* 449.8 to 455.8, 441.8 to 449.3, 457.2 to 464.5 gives -0.094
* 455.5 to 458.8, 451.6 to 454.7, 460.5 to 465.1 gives -0.168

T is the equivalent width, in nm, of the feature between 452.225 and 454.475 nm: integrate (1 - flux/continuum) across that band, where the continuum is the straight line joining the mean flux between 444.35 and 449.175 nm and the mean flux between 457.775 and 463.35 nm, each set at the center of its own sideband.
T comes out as 0.11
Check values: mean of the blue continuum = 8.32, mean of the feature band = 8.15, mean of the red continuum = 8.87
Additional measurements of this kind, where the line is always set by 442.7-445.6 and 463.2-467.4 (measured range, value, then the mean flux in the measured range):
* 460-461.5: -0.11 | 9.02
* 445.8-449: -0.14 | 8.31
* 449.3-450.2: 0.03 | 7.79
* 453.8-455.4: -0.09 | 8.68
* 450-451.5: -0.20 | 9.15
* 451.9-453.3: 0.02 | 8.02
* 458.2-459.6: -0.09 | 8.89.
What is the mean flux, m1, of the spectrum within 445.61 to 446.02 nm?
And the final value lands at 7.89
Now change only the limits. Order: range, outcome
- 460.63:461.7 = 9.36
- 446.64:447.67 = 8.3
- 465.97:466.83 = 8.95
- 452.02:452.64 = 8.5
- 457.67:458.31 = 8.67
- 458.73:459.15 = 8.98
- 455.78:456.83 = 8.6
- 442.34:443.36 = 7.66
